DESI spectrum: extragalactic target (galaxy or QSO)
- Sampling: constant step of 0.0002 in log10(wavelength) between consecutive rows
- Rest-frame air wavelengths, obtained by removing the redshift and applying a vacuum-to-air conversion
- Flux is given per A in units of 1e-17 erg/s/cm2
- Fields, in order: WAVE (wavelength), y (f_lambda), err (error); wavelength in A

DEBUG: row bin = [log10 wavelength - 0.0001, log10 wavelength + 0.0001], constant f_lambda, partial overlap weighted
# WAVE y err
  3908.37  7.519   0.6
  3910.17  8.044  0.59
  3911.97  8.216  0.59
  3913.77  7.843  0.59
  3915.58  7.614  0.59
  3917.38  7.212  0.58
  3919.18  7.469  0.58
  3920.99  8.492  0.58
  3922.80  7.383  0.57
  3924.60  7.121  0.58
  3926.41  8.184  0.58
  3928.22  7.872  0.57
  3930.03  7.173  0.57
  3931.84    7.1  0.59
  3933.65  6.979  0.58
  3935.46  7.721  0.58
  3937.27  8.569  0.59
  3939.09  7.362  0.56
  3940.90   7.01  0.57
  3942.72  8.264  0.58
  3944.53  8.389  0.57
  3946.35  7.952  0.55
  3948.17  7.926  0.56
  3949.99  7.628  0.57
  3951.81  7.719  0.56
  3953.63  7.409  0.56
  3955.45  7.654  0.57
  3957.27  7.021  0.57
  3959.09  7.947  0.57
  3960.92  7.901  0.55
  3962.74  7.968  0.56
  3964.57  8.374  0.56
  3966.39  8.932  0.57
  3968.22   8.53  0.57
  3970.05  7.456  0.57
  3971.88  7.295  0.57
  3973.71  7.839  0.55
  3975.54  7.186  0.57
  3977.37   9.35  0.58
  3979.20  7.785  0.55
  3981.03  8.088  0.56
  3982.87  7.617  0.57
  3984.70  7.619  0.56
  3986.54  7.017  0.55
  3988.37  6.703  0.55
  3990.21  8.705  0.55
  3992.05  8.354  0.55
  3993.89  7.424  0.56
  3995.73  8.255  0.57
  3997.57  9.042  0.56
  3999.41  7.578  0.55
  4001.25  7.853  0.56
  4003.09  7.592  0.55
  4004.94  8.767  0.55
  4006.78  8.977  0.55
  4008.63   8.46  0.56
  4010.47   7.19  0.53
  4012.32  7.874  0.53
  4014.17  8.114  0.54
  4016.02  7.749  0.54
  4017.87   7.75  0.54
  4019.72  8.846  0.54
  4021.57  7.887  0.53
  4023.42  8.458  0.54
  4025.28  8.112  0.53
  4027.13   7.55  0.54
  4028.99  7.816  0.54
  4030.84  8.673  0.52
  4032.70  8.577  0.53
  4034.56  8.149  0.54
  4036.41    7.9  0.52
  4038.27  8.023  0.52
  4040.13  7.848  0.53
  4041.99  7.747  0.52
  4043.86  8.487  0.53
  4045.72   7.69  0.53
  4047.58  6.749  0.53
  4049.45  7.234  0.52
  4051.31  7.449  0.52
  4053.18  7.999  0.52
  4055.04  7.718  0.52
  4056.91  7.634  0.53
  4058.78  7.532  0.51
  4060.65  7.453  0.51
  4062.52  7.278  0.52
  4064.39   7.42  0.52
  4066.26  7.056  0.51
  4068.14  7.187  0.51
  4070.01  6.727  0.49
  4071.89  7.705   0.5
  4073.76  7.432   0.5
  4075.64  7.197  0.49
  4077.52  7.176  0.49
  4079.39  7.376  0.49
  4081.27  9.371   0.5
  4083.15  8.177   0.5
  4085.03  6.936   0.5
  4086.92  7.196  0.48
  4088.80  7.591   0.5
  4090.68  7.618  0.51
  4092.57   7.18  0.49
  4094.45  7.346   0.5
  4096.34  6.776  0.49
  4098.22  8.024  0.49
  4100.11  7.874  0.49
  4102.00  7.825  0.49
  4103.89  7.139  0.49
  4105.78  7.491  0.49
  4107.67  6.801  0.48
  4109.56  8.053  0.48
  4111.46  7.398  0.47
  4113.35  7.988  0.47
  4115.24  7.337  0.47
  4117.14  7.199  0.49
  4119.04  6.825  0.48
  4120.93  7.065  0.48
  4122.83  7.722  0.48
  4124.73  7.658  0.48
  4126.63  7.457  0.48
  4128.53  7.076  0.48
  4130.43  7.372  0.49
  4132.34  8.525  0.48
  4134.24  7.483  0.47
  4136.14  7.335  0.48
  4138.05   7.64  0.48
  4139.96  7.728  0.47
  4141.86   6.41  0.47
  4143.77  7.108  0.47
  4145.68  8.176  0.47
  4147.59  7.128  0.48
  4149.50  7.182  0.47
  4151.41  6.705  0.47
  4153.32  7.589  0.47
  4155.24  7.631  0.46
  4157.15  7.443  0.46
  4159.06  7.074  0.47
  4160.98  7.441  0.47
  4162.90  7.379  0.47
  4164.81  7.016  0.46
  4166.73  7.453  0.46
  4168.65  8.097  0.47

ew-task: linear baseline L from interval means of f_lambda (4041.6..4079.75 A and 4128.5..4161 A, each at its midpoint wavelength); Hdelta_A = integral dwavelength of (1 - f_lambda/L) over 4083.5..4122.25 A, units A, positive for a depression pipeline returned 0.10 A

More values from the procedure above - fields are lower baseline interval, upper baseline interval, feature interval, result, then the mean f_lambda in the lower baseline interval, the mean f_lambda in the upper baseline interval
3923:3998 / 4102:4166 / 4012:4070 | -1.3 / 7.8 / 7.39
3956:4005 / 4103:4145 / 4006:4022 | -0.6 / 7.92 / 7.41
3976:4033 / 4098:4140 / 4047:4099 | 1.8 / 8.05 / 7.51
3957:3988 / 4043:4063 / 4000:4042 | -2.2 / 7.88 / 7.57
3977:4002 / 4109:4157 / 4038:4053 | 0.2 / 7.93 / 7.43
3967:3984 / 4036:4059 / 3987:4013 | -0.7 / 7.92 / 7.69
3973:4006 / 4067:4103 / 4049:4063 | 0.2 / 7.94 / 7.51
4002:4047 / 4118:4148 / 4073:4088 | 0.3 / 8.08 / 7.42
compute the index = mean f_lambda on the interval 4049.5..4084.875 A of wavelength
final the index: 7.53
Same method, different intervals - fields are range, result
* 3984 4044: 8.03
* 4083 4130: 7.42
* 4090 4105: 7.47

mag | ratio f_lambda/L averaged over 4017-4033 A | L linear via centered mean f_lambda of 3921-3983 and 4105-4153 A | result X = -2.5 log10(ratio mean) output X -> -0.07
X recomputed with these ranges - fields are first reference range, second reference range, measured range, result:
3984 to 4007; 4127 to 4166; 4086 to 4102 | 0.01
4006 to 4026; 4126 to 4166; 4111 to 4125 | 0.02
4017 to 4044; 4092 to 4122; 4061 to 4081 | 0.06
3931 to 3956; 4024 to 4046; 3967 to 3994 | 0.00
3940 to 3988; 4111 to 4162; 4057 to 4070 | 0.04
